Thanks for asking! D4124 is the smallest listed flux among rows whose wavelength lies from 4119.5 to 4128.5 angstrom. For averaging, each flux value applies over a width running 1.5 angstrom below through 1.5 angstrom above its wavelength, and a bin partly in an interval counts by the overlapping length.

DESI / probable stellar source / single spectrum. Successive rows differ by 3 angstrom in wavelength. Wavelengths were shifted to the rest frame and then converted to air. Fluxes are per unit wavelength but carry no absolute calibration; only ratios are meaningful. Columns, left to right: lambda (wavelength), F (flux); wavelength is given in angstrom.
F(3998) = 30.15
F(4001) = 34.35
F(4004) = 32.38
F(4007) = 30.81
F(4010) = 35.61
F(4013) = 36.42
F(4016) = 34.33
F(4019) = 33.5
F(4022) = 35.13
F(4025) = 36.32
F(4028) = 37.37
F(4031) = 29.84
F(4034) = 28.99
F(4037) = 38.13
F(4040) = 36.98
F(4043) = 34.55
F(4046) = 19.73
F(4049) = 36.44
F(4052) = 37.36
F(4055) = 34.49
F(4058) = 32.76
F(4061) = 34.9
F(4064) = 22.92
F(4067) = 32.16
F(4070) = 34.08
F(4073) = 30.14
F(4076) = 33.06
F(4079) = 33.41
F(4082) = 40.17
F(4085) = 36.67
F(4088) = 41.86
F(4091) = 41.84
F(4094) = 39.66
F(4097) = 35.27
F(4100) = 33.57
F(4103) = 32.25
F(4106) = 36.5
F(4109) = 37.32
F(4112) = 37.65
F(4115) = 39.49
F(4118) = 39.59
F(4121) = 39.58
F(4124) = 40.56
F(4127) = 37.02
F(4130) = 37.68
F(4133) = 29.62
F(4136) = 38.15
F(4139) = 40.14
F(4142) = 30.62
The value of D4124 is 37.02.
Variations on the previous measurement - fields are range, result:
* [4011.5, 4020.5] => 33.5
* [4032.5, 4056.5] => 19.73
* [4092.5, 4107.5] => 32.25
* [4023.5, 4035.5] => 28.99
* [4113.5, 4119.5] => 39.49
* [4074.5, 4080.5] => 33.06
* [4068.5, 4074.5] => 30.14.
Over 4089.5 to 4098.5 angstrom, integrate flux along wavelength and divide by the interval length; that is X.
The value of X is 38.9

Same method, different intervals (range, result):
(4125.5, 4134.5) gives 34.8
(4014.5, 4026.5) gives 34.8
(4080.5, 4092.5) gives 40.1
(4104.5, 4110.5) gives 36.9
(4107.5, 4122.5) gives 38.7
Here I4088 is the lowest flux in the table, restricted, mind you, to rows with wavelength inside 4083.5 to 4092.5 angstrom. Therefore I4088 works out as 36.67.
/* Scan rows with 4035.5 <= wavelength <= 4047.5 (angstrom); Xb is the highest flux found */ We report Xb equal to 38.13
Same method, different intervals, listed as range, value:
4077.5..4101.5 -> 41.86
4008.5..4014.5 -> 36.42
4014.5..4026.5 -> 36.32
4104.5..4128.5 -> 40.56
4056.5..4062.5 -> 34.9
